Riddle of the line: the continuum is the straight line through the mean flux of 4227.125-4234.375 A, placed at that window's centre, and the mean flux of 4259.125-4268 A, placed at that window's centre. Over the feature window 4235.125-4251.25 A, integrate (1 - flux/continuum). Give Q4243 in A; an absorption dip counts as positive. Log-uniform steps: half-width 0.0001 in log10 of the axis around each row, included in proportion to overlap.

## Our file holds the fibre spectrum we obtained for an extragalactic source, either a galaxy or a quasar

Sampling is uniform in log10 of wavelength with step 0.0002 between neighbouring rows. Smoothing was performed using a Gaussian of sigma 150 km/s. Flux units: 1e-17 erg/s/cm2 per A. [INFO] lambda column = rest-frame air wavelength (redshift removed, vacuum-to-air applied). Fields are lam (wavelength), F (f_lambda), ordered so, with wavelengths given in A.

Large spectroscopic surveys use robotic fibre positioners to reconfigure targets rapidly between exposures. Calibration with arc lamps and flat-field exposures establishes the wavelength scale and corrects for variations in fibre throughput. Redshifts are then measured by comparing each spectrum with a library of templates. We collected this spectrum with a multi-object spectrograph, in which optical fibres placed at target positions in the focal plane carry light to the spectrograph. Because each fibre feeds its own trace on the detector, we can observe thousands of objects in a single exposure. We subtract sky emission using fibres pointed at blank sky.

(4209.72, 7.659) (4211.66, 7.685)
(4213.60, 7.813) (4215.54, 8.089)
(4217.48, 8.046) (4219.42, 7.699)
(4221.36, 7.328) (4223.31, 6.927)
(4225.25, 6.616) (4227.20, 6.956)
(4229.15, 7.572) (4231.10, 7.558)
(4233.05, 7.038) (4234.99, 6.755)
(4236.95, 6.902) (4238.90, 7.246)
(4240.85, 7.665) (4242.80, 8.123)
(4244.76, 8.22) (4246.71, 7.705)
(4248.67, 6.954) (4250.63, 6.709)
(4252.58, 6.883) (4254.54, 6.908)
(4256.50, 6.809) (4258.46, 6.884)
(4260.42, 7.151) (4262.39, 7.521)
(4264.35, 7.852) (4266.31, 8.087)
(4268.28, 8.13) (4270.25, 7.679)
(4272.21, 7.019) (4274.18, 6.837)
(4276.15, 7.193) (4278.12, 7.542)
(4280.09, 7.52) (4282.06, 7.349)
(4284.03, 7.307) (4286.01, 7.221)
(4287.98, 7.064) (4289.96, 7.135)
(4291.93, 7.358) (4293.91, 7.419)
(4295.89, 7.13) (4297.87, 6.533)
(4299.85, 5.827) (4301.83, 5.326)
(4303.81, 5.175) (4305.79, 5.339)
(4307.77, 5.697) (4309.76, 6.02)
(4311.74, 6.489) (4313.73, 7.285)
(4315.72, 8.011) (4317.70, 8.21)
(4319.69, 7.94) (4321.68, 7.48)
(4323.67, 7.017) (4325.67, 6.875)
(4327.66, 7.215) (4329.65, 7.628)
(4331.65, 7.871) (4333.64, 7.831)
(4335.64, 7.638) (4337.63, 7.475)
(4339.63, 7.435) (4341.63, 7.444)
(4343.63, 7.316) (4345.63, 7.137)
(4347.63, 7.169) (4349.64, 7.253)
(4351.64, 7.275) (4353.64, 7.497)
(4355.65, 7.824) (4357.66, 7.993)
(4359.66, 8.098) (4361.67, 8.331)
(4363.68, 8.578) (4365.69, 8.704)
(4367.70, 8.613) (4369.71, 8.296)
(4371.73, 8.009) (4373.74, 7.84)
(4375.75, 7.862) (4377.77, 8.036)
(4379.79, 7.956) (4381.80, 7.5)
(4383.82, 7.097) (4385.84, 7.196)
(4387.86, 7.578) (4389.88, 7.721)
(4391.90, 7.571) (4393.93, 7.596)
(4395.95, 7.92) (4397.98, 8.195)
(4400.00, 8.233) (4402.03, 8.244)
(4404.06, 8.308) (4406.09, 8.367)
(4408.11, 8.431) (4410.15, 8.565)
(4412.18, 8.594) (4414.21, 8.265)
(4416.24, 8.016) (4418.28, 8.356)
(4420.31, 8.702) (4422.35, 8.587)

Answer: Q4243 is 0.0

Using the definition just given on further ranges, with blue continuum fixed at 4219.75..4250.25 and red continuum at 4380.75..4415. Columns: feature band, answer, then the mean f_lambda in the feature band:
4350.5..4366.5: -0.45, 8.03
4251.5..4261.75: 0.62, 6.95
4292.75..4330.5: 4.19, 6.77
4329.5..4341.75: 0.13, 7.63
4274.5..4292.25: 0.52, 7.28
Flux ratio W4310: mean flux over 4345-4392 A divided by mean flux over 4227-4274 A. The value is 1.06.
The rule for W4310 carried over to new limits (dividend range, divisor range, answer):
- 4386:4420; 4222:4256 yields 1.12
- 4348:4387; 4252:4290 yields 1.08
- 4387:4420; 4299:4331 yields 1.21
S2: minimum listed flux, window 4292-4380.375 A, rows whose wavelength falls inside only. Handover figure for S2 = 5.175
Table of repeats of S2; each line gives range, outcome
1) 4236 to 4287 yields 6.709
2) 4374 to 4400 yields 7.097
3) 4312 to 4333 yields 6.875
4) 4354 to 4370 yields 7.824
